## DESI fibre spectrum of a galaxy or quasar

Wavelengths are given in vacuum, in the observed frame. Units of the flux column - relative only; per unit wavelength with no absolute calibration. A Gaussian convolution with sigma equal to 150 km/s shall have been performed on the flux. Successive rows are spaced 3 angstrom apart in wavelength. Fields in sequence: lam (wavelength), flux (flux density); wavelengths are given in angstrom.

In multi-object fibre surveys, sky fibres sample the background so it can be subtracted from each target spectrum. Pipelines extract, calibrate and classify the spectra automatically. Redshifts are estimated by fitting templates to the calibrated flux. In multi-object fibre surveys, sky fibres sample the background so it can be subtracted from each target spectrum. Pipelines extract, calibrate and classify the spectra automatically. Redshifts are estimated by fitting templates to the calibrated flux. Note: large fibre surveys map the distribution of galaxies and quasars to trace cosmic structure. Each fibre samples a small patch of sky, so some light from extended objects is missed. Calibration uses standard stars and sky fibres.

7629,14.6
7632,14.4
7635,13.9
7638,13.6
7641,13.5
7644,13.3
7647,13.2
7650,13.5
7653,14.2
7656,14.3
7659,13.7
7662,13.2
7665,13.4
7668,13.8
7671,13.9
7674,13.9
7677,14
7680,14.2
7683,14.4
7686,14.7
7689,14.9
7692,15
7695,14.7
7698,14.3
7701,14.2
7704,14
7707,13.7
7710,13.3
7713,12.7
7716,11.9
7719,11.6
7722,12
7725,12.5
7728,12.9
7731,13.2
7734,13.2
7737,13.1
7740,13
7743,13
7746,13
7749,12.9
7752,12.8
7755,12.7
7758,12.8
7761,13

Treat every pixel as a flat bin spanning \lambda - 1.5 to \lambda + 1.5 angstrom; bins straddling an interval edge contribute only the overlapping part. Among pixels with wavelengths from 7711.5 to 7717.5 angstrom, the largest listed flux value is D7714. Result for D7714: 12.7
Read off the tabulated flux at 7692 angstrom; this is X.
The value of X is 15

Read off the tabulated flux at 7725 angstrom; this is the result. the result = 12.5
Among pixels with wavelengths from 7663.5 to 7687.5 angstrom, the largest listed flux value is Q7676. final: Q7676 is 14.7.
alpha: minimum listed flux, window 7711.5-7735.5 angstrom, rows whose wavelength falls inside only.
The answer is 11.6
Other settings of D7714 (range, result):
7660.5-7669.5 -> 13.8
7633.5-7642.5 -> 13.9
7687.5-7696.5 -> 15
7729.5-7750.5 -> 13.2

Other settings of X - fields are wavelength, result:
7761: 13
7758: 12.8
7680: 14.2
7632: 14.4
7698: 14.3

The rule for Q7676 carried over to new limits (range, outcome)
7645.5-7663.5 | 14.3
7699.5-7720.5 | 14.2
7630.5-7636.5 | 14.4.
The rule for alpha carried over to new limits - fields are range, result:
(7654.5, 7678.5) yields 13.2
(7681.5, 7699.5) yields 14.3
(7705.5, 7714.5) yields 12.7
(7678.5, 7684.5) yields 14.2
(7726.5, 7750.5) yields 12.9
